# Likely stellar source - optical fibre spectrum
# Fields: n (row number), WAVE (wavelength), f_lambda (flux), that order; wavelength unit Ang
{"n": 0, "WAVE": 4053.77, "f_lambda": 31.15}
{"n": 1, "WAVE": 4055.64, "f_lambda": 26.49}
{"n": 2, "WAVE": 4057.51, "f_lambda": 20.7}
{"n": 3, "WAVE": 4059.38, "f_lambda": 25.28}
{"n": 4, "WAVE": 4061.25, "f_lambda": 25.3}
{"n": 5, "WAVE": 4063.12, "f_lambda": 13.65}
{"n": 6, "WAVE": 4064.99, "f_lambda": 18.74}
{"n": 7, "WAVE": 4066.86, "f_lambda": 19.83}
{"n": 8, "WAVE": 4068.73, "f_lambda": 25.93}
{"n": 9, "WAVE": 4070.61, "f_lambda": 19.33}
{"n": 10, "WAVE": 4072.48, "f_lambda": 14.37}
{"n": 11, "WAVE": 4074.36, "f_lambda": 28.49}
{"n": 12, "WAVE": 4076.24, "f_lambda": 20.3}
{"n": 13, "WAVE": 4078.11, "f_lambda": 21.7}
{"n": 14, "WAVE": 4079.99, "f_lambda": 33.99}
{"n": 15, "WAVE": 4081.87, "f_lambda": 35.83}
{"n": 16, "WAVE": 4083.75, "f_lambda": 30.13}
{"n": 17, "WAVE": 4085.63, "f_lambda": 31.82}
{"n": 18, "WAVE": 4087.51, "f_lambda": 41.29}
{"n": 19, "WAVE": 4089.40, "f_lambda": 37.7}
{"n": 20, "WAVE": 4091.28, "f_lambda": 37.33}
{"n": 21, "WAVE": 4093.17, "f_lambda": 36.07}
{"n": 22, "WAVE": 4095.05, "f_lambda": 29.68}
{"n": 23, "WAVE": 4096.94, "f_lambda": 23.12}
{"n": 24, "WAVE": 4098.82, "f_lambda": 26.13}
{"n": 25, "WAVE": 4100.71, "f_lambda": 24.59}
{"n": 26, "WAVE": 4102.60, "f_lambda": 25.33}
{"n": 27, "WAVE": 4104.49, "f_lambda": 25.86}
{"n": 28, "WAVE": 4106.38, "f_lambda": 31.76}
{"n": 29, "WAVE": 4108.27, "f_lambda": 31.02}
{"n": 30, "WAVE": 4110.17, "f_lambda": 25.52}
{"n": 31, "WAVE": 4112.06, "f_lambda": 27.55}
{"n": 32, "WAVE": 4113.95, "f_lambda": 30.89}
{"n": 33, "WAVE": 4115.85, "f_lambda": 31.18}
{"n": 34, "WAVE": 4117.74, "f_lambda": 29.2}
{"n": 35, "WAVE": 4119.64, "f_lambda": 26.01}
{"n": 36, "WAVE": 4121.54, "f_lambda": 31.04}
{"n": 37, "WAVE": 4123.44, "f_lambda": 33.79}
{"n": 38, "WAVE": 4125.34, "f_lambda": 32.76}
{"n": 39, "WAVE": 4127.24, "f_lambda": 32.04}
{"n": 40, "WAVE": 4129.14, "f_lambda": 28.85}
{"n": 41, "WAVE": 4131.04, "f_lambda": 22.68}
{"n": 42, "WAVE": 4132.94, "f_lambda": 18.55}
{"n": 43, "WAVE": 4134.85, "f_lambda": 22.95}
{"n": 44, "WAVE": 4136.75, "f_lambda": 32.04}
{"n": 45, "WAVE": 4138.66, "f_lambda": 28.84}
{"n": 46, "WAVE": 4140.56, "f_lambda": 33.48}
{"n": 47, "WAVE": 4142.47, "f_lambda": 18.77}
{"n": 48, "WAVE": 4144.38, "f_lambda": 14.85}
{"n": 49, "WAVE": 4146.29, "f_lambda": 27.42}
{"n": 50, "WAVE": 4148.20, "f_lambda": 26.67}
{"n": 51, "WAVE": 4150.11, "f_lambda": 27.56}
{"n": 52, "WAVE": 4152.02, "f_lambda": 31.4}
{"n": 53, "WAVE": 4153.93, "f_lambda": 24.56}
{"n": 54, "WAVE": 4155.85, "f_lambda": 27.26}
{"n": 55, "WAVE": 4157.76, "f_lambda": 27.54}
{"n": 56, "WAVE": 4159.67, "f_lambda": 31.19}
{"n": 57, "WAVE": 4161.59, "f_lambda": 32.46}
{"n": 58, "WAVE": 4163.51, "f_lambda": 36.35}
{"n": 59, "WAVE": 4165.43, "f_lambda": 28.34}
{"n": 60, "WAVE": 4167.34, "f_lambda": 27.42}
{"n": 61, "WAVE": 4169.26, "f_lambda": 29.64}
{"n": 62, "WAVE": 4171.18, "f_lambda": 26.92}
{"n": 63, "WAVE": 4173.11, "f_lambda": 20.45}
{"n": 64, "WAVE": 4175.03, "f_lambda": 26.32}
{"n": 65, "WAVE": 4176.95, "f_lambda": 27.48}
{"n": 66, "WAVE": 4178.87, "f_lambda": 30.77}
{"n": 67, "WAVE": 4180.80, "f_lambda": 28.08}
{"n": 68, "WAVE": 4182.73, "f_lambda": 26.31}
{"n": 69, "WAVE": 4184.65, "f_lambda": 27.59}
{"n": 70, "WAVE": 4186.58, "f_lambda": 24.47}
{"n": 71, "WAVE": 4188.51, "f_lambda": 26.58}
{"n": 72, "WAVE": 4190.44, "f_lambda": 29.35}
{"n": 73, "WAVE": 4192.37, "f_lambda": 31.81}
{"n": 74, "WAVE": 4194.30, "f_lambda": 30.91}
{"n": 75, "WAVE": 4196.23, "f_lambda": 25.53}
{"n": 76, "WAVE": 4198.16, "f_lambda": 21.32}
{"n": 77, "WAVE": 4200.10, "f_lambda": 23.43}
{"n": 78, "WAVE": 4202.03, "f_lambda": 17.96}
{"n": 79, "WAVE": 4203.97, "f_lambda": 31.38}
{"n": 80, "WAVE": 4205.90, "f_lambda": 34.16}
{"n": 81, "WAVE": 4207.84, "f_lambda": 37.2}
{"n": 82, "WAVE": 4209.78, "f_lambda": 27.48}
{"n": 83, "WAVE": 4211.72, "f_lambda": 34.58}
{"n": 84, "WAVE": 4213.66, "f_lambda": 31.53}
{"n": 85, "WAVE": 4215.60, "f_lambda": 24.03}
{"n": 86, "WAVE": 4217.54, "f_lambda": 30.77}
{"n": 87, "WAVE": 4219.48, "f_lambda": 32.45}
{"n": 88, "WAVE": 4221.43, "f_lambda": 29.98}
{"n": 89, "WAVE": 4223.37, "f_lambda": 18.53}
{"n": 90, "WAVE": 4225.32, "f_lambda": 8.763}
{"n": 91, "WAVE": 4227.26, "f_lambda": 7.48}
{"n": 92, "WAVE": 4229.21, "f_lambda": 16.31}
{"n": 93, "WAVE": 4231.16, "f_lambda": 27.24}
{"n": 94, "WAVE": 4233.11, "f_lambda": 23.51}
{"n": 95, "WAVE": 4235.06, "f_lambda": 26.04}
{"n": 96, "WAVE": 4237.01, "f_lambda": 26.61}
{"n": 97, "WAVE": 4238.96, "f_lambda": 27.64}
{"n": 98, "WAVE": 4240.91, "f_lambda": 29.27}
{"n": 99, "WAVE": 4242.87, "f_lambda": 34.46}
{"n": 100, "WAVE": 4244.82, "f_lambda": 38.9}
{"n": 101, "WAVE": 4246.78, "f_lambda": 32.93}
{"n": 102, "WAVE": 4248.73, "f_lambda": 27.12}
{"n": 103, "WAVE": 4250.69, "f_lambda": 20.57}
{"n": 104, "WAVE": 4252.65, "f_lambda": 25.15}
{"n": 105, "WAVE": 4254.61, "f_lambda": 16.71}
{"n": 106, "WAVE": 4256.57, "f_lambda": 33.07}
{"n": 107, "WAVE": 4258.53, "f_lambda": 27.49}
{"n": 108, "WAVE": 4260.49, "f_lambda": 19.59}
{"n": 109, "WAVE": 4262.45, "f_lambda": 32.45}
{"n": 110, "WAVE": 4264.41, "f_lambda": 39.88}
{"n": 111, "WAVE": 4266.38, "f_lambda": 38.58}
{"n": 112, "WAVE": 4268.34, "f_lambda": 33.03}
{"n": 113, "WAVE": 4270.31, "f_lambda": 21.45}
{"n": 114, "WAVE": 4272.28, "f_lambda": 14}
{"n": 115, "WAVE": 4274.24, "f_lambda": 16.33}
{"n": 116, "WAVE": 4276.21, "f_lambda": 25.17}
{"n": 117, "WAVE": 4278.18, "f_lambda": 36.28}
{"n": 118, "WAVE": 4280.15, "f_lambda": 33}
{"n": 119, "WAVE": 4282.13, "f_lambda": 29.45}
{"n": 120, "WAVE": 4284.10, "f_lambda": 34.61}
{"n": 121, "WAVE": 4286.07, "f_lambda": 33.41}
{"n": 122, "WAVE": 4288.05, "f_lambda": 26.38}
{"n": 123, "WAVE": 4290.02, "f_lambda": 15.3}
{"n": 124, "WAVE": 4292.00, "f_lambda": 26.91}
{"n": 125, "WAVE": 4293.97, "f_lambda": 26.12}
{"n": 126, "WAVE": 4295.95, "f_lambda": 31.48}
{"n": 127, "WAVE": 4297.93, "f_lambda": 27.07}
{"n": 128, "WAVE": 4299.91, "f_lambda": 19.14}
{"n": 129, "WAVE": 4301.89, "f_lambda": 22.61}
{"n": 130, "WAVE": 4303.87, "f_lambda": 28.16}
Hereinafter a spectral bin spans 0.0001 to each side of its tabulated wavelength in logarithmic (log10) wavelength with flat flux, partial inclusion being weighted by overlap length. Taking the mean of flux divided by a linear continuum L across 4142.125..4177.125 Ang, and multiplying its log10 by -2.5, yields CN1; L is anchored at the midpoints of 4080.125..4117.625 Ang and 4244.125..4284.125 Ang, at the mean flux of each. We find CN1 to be 0.10 mag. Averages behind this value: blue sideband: 30.7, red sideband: 28.1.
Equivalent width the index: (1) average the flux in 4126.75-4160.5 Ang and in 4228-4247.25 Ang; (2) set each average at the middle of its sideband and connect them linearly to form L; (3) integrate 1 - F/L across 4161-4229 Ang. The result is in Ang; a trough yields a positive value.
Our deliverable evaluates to 0.7 Ang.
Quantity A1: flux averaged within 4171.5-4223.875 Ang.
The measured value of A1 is 27.9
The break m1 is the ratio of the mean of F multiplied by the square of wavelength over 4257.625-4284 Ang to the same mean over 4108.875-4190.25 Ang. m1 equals 1.09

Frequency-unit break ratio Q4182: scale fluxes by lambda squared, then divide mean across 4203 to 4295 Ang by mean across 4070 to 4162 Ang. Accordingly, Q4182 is 1.0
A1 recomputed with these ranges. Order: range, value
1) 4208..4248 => 26.7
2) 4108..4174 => 27.9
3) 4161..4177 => 28.3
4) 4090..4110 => 29.1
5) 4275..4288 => 31.3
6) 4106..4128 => 30.2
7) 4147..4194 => 28.2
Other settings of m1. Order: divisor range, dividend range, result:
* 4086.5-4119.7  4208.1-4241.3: 0.88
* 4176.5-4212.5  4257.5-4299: 1.03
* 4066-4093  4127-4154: 0.93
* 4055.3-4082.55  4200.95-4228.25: 1.21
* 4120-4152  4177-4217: 1.07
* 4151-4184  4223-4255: 0.88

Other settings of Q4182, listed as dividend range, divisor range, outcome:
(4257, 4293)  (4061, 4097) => 1.12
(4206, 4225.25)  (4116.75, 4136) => 1.08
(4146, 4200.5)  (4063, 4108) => 1.05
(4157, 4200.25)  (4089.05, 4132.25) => 0.98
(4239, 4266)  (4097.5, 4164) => 1.11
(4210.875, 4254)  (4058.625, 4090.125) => 1.08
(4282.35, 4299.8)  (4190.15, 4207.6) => 1.03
